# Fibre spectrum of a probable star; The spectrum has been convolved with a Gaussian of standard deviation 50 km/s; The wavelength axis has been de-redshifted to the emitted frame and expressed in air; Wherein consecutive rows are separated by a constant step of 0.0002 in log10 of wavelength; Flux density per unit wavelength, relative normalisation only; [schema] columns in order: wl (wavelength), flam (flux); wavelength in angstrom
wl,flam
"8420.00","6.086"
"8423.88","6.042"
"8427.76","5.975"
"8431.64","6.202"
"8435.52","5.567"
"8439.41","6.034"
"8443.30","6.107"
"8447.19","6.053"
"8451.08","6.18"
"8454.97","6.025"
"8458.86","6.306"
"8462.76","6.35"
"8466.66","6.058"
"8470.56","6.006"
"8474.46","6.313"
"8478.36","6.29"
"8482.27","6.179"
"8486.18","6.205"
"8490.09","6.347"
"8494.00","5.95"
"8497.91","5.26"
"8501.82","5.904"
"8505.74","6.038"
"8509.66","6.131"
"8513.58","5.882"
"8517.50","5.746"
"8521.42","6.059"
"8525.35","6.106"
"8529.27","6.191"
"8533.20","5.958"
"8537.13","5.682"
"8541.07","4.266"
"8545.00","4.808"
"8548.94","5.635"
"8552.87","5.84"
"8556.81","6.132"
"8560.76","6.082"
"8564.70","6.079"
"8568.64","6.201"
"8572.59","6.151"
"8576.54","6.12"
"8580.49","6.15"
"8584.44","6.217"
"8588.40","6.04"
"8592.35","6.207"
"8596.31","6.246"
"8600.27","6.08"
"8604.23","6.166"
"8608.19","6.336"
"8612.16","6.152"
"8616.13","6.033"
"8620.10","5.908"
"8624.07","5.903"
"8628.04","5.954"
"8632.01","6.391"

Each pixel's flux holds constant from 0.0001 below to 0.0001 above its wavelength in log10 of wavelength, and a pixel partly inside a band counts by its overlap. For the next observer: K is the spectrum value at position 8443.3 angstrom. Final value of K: 6.107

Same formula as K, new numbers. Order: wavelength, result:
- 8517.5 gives 5.746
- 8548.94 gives 5.635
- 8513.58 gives 5.882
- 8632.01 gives 6.391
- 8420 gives 6.086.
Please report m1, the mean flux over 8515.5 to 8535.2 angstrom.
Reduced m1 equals 6.01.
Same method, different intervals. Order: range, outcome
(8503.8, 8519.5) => 5.95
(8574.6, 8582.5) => 6.14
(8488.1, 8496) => 6.15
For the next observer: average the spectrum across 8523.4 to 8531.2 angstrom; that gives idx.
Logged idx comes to 6.15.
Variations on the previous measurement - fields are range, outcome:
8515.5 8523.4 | 5.9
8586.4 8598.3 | 6.16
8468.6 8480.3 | 6.21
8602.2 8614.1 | 6.22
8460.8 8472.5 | 6.14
